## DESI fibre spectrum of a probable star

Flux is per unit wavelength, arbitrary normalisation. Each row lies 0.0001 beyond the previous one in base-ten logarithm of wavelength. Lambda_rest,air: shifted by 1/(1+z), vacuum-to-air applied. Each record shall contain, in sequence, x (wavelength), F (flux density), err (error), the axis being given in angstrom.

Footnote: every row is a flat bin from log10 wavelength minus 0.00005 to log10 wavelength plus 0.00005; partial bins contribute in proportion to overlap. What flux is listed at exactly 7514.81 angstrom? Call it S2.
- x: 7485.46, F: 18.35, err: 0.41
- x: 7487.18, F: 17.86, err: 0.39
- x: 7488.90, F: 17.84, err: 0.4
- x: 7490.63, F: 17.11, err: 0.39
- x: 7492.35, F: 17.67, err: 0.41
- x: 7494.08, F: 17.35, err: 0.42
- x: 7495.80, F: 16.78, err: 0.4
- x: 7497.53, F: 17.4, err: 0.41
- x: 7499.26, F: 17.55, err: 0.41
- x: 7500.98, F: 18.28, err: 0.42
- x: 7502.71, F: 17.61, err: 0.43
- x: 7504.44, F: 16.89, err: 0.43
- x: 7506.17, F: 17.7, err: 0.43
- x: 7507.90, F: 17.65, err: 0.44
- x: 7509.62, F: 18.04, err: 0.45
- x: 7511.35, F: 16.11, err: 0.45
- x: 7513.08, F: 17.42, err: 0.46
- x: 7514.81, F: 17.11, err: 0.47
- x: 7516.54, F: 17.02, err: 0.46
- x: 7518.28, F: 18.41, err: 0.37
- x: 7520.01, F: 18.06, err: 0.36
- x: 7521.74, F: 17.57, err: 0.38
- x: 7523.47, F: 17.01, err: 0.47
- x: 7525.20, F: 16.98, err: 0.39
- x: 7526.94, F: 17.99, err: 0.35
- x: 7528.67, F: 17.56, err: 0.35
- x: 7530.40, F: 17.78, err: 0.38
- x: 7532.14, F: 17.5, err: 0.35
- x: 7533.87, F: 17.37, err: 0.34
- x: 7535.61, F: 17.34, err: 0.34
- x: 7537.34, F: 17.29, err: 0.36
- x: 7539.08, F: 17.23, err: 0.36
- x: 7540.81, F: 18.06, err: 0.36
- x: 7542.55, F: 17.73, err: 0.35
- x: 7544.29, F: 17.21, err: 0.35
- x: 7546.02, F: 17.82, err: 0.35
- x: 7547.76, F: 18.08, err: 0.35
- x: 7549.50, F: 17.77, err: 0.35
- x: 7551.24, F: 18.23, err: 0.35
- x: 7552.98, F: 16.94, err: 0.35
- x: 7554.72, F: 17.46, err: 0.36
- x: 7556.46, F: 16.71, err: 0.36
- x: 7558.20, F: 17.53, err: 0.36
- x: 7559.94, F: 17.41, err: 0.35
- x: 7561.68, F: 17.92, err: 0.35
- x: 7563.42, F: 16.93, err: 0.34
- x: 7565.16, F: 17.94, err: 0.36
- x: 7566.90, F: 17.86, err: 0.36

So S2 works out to 17.11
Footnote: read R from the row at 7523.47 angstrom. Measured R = 17.01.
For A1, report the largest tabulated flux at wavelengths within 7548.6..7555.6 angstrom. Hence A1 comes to 18.23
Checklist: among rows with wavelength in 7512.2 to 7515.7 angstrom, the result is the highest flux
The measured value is 17.42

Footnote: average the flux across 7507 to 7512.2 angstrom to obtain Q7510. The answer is 17.3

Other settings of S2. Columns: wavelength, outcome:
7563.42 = 16.93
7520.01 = 18.06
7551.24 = 18.23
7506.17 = 17.7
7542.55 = 17.73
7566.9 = 17.86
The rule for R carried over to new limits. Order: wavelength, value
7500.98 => 18.28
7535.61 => 17.34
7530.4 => 17.78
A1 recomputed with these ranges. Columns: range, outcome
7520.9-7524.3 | 17.57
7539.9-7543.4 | 18.06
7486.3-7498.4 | 17.86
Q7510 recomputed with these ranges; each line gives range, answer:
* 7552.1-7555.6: 17.2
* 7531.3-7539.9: 17.3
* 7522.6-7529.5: 17.4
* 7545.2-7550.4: 17.9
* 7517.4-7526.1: 17.6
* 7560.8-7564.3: 17.4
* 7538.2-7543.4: 17.7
